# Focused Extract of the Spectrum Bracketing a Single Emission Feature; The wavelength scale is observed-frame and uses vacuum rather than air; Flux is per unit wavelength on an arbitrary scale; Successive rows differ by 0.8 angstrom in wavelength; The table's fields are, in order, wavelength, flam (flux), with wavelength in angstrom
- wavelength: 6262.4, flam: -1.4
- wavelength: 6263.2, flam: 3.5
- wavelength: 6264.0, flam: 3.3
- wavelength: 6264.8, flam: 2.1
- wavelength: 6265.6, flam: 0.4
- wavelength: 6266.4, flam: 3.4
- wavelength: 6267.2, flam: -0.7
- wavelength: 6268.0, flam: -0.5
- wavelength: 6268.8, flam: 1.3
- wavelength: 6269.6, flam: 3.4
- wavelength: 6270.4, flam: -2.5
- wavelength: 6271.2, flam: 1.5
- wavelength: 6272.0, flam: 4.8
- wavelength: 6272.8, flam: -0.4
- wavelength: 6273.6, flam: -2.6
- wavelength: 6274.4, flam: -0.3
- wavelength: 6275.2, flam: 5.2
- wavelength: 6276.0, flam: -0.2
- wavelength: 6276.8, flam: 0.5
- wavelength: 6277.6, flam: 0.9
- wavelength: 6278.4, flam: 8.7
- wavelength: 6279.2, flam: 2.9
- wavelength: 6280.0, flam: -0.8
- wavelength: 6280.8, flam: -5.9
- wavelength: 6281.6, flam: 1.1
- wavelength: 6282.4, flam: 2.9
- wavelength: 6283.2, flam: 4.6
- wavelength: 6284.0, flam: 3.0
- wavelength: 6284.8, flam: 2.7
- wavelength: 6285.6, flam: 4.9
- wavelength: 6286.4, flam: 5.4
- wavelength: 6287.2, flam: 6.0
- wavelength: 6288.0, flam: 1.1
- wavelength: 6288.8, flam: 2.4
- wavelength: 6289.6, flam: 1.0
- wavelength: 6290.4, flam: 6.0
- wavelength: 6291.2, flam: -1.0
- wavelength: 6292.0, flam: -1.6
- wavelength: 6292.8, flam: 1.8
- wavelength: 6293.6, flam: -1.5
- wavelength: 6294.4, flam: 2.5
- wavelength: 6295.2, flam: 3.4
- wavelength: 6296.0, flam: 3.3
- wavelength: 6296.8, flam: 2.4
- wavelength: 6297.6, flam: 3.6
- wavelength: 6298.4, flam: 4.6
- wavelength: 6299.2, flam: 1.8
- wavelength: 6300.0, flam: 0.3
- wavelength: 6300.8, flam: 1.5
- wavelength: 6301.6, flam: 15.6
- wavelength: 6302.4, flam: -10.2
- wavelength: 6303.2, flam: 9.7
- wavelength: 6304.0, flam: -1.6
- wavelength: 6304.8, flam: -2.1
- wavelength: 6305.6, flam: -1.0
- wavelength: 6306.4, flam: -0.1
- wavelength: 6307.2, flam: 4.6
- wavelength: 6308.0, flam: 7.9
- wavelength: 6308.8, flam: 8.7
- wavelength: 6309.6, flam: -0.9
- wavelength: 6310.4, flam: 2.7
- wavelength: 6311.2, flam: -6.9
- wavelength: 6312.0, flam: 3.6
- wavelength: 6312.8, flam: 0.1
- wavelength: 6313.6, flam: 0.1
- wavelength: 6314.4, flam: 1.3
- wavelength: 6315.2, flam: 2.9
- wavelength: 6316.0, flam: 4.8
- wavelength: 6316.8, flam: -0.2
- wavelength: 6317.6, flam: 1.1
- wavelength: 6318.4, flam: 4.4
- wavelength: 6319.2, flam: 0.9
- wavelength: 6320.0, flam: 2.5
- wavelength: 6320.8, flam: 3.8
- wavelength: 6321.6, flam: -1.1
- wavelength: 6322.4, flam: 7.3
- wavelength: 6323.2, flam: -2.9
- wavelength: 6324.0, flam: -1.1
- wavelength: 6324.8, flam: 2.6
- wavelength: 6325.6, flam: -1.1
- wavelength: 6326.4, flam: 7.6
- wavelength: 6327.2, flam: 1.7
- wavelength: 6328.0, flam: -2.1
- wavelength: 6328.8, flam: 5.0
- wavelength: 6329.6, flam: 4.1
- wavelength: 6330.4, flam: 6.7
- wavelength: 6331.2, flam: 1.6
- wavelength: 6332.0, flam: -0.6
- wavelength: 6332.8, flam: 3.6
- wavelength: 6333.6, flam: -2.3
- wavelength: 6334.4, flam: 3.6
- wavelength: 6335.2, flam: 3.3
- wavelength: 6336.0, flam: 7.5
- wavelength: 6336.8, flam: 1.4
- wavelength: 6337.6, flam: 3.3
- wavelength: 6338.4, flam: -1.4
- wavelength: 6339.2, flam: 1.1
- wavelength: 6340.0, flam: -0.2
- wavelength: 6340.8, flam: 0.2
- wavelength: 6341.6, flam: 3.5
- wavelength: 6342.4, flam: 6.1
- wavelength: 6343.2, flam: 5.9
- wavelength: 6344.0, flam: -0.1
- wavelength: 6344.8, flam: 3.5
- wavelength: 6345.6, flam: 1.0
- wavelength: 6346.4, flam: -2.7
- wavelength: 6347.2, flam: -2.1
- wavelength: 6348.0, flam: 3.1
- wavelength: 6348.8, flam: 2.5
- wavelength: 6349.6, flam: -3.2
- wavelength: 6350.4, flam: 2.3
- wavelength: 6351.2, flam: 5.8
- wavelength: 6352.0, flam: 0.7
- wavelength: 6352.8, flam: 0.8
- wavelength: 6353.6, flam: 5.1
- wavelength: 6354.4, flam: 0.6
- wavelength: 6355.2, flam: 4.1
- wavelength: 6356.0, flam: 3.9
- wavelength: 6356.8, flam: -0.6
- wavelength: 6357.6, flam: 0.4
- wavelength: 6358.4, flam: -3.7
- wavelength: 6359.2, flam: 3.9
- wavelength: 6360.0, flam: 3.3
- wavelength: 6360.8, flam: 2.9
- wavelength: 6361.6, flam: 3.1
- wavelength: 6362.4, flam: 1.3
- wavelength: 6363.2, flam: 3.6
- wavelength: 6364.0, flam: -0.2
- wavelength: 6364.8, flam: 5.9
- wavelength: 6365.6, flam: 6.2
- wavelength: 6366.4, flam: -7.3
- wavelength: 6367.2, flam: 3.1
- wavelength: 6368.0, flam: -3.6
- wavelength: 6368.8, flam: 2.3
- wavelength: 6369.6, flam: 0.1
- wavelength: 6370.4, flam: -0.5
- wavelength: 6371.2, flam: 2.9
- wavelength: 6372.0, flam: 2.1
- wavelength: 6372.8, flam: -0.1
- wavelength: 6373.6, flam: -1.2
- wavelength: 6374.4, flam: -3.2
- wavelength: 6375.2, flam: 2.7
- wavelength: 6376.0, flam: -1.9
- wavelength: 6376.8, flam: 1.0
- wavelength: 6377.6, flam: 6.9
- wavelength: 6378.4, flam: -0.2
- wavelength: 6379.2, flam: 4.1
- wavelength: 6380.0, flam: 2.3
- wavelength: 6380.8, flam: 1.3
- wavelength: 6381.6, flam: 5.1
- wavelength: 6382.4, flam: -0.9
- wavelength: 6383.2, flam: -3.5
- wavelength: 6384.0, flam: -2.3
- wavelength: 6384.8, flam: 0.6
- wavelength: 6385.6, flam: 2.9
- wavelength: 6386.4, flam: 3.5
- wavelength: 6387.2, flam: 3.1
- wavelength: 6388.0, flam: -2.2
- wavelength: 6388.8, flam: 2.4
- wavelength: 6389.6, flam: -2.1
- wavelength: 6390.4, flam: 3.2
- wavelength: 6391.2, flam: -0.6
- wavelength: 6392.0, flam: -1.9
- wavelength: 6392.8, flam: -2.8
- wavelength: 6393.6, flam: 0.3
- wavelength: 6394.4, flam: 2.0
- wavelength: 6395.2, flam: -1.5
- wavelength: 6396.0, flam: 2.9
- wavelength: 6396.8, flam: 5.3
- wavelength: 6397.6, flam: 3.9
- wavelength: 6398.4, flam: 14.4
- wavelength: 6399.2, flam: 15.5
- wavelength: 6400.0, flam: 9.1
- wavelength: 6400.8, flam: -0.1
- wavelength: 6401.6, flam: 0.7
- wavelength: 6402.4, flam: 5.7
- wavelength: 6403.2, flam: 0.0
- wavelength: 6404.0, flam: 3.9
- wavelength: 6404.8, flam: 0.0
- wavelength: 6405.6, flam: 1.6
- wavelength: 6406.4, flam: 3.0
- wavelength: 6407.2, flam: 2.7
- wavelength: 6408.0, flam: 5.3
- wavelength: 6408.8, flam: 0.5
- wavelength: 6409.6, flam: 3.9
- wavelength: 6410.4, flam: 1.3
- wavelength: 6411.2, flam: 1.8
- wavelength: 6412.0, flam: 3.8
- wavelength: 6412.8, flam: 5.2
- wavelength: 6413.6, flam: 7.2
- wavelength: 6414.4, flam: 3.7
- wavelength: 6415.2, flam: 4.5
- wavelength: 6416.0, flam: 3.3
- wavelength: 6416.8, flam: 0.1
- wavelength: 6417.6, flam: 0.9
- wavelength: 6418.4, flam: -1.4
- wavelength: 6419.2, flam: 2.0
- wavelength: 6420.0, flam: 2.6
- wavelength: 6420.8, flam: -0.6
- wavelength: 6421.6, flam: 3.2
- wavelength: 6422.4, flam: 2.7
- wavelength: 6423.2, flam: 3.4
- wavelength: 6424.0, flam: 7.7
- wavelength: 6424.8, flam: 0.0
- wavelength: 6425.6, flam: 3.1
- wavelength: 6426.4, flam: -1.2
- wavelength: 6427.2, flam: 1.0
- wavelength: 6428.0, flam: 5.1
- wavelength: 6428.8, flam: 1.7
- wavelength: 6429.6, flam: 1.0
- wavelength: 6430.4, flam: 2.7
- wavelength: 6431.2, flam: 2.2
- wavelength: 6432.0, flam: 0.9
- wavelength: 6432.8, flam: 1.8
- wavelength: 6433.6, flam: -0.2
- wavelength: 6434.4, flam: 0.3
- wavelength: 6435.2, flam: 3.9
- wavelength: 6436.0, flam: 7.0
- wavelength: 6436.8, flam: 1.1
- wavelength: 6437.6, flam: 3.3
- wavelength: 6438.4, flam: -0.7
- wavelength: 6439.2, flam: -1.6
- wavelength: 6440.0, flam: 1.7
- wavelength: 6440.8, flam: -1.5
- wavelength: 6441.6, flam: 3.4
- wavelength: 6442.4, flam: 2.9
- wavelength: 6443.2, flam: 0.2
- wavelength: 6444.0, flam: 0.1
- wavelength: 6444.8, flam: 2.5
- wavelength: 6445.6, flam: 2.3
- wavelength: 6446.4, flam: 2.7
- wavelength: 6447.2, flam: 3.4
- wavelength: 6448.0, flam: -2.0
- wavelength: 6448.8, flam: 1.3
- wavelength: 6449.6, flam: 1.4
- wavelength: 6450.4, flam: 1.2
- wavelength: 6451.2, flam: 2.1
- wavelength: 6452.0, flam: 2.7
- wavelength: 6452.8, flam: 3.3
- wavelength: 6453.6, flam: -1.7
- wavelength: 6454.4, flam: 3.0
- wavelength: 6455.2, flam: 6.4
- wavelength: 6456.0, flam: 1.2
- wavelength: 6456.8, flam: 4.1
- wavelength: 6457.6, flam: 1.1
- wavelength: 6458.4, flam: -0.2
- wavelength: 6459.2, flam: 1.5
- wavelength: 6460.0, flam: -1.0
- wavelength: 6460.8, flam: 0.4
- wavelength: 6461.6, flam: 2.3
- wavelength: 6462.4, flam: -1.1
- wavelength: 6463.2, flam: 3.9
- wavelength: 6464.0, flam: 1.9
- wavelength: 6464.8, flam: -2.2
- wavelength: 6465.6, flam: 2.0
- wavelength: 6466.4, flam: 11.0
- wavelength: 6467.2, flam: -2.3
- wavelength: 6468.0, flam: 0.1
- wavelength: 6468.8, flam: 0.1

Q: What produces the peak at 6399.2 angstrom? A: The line H-beta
